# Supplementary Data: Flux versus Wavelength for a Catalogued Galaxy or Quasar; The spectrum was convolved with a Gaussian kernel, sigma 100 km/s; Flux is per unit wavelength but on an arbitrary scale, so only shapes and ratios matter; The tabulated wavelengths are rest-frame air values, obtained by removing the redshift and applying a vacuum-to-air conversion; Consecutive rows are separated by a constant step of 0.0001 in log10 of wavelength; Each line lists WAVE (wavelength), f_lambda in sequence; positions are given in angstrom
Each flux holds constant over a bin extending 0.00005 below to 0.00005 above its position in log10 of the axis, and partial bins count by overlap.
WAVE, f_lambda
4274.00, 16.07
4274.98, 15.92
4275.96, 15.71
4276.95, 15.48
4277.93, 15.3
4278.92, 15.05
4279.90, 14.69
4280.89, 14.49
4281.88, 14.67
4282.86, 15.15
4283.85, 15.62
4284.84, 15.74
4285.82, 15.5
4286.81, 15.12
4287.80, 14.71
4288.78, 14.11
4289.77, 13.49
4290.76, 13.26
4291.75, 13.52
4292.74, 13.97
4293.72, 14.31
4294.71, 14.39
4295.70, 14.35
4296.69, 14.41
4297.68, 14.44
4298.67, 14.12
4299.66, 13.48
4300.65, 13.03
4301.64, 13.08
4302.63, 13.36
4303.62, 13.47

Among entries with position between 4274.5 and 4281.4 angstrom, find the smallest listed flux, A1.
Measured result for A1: 14.49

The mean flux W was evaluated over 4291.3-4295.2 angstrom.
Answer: 14.1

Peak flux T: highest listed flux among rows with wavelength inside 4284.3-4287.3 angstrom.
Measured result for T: 15.74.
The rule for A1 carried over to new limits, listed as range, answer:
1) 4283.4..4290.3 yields 13.49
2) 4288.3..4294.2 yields 13.26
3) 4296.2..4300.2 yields 13.48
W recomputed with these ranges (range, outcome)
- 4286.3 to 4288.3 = 14.9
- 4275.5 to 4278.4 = 15.5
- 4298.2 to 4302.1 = 13.4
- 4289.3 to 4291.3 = 13.3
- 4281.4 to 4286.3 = 15.4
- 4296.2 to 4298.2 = 14.4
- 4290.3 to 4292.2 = 13.4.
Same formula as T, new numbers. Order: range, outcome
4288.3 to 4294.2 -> 14.31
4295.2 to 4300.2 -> 14.44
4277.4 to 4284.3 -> 15.62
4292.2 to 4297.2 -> 14.41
